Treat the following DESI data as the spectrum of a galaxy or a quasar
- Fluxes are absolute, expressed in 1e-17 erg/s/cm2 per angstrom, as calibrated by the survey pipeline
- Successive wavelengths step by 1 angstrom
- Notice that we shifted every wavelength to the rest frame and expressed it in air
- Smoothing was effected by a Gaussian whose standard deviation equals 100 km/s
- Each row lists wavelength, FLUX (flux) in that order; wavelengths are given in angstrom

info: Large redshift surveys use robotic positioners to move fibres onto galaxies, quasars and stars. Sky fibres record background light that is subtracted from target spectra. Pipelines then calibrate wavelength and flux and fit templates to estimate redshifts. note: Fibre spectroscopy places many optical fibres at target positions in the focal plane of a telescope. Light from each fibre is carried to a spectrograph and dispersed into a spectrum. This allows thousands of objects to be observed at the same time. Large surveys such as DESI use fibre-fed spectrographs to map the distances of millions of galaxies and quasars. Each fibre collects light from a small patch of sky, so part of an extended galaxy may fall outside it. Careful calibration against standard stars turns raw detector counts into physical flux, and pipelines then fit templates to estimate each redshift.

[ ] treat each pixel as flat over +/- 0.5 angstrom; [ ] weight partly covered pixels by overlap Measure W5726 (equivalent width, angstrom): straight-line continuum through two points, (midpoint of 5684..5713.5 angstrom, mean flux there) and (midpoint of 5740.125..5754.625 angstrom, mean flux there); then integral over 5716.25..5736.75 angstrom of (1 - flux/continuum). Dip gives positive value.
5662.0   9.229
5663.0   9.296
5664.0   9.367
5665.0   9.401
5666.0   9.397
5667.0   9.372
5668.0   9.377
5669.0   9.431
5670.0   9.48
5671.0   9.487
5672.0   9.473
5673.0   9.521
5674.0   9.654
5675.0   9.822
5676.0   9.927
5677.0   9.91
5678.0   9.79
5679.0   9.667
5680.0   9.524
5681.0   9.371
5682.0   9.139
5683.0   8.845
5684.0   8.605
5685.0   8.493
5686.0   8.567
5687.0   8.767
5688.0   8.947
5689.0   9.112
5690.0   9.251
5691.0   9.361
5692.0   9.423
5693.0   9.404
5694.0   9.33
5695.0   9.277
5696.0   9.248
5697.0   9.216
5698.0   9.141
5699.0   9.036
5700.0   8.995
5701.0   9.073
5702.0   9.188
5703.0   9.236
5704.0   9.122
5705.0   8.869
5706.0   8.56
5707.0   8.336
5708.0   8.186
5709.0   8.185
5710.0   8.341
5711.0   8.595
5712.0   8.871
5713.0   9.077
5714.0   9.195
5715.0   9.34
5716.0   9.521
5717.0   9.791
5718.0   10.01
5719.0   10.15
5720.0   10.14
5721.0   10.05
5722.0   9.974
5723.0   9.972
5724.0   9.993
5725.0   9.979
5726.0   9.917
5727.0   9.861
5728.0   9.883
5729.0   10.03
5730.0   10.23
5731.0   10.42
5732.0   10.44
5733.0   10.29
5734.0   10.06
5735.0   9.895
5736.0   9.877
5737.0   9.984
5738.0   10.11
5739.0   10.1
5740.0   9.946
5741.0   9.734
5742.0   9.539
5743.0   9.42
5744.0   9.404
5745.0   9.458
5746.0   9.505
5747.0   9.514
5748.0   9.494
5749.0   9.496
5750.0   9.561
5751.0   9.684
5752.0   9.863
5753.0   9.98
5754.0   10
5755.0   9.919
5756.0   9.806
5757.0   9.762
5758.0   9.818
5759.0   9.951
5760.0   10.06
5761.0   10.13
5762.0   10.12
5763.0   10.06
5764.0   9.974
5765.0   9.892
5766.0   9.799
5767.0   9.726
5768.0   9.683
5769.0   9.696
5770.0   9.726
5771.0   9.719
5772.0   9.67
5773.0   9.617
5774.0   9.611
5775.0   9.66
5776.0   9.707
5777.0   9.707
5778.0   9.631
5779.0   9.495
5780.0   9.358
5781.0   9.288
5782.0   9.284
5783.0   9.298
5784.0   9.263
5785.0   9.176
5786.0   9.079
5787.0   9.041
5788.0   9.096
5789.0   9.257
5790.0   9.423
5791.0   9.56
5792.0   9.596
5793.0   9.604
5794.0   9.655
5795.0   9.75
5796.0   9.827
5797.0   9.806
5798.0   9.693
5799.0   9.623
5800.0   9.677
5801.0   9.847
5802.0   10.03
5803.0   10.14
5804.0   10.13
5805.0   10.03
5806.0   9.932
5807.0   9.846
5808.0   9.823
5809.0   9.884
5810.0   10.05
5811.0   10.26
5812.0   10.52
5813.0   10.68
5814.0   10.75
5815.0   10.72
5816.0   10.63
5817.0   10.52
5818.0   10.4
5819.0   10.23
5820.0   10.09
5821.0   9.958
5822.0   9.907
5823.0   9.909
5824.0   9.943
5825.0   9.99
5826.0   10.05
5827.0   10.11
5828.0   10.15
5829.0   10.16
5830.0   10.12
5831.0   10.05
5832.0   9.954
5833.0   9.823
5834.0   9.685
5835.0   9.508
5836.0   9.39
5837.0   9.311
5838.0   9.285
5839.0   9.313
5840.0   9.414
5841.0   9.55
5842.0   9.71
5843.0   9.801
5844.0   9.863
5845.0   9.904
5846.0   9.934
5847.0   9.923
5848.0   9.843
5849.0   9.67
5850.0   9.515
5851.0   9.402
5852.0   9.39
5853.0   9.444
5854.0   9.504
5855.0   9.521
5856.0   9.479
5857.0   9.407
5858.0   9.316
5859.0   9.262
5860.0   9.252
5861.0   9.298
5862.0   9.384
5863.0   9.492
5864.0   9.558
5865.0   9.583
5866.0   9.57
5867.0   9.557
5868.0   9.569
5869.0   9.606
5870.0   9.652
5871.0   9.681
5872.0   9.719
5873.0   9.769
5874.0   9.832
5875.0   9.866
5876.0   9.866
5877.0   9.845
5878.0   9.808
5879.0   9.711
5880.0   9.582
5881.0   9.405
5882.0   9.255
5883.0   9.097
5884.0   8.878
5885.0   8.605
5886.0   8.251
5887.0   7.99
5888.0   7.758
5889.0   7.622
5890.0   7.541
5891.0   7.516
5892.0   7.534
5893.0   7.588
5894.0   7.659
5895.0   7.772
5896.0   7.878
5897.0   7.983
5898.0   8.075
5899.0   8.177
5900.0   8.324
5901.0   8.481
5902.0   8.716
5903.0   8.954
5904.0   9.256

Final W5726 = -1.6 angstrom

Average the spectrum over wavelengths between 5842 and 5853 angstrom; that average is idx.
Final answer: 9.71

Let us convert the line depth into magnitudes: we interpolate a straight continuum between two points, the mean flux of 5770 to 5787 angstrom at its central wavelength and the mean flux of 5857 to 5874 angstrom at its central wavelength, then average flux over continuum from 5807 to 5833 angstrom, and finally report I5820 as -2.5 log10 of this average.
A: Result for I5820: -0.08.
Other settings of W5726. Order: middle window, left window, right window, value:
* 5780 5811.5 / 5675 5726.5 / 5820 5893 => -0.9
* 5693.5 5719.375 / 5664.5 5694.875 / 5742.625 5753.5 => 1.0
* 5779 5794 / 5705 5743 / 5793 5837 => 0.9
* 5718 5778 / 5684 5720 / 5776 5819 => -2.8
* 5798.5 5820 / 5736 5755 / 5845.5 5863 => -1.3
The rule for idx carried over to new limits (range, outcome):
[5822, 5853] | 9.75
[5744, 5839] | 9.8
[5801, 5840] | 10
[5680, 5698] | 9.09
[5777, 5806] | 9.57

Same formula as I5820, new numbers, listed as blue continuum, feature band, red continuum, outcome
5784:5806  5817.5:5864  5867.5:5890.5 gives -0.038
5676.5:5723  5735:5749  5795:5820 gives -0.017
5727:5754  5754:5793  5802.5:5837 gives 0.035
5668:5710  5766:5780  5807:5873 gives -0.016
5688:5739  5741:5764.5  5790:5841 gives -0.012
